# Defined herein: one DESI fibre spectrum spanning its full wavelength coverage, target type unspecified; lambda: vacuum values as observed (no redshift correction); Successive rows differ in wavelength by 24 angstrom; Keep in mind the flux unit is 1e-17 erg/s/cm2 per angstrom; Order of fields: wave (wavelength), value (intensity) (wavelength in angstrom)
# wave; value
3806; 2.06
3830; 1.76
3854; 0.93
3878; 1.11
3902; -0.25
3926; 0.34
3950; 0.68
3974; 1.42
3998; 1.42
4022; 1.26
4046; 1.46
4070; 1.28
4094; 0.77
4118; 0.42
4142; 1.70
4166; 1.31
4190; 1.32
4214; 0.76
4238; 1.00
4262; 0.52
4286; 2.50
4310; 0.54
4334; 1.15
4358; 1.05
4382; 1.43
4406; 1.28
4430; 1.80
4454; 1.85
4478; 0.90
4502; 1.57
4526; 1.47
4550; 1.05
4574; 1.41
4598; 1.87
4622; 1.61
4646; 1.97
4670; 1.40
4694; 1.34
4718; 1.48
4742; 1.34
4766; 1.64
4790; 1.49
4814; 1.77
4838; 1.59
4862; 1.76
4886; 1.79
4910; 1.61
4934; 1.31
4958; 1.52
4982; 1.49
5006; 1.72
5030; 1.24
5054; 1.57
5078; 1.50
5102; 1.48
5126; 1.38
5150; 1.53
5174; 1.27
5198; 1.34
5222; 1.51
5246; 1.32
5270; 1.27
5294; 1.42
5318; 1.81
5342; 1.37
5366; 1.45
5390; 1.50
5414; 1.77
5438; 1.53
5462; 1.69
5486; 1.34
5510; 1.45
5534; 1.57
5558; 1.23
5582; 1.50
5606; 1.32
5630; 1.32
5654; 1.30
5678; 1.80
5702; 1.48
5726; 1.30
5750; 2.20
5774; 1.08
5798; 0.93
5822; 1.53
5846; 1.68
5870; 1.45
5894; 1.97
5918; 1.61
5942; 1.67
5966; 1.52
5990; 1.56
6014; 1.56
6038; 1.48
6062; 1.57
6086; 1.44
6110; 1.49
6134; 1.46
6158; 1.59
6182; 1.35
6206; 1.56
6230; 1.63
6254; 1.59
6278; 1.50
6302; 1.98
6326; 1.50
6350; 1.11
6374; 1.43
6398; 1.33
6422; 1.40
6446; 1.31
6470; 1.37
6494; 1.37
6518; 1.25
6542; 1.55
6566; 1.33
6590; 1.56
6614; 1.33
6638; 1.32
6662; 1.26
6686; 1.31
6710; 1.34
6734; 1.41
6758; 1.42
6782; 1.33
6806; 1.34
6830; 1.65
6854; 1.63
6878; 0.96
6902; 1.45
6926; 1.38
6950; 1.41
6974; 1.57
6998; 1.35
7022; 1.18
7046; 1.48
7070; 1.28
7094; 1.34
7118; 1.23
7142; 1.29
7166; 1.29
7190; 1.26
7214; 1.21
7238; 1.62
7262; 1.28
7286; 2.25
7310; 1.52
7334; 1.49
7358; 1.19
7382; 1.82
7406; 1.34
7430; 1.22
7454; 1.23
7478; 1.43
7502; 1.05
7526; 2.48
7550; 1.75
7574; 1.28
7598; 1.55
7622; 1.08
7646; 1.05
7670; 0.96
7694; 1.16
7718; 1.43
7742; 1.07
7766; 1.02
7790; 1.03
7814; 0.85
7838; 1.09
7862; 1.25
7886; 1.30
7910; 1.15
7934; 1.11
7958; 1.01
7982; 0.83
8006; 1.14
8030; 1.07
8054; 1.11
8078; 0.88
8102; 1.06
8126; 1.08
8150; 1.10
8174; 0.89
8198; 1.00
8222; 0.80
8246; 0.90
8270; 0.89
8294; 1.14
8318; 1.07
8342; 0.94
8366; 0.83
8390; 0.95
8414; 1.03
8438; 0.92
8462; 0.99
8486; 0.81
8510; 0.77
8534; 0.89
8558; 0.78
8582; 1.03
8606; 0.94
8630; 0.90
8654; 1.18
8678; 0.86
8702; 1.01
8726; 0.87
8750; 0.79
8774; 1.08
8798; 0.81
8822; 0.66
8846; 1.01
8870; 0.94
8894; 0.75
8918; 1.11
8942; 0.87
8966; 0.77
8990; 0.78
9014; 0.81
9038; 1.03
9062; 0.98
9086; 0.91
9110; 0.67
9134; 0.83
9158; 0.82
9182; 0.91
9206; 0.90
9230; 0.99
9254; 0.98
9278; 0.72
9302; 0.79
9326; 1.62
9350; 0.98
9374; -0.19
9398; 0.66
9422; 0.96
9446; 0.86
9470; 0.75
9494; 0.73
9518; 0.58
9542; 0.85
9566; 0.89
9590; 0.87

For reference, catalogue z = 0.148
